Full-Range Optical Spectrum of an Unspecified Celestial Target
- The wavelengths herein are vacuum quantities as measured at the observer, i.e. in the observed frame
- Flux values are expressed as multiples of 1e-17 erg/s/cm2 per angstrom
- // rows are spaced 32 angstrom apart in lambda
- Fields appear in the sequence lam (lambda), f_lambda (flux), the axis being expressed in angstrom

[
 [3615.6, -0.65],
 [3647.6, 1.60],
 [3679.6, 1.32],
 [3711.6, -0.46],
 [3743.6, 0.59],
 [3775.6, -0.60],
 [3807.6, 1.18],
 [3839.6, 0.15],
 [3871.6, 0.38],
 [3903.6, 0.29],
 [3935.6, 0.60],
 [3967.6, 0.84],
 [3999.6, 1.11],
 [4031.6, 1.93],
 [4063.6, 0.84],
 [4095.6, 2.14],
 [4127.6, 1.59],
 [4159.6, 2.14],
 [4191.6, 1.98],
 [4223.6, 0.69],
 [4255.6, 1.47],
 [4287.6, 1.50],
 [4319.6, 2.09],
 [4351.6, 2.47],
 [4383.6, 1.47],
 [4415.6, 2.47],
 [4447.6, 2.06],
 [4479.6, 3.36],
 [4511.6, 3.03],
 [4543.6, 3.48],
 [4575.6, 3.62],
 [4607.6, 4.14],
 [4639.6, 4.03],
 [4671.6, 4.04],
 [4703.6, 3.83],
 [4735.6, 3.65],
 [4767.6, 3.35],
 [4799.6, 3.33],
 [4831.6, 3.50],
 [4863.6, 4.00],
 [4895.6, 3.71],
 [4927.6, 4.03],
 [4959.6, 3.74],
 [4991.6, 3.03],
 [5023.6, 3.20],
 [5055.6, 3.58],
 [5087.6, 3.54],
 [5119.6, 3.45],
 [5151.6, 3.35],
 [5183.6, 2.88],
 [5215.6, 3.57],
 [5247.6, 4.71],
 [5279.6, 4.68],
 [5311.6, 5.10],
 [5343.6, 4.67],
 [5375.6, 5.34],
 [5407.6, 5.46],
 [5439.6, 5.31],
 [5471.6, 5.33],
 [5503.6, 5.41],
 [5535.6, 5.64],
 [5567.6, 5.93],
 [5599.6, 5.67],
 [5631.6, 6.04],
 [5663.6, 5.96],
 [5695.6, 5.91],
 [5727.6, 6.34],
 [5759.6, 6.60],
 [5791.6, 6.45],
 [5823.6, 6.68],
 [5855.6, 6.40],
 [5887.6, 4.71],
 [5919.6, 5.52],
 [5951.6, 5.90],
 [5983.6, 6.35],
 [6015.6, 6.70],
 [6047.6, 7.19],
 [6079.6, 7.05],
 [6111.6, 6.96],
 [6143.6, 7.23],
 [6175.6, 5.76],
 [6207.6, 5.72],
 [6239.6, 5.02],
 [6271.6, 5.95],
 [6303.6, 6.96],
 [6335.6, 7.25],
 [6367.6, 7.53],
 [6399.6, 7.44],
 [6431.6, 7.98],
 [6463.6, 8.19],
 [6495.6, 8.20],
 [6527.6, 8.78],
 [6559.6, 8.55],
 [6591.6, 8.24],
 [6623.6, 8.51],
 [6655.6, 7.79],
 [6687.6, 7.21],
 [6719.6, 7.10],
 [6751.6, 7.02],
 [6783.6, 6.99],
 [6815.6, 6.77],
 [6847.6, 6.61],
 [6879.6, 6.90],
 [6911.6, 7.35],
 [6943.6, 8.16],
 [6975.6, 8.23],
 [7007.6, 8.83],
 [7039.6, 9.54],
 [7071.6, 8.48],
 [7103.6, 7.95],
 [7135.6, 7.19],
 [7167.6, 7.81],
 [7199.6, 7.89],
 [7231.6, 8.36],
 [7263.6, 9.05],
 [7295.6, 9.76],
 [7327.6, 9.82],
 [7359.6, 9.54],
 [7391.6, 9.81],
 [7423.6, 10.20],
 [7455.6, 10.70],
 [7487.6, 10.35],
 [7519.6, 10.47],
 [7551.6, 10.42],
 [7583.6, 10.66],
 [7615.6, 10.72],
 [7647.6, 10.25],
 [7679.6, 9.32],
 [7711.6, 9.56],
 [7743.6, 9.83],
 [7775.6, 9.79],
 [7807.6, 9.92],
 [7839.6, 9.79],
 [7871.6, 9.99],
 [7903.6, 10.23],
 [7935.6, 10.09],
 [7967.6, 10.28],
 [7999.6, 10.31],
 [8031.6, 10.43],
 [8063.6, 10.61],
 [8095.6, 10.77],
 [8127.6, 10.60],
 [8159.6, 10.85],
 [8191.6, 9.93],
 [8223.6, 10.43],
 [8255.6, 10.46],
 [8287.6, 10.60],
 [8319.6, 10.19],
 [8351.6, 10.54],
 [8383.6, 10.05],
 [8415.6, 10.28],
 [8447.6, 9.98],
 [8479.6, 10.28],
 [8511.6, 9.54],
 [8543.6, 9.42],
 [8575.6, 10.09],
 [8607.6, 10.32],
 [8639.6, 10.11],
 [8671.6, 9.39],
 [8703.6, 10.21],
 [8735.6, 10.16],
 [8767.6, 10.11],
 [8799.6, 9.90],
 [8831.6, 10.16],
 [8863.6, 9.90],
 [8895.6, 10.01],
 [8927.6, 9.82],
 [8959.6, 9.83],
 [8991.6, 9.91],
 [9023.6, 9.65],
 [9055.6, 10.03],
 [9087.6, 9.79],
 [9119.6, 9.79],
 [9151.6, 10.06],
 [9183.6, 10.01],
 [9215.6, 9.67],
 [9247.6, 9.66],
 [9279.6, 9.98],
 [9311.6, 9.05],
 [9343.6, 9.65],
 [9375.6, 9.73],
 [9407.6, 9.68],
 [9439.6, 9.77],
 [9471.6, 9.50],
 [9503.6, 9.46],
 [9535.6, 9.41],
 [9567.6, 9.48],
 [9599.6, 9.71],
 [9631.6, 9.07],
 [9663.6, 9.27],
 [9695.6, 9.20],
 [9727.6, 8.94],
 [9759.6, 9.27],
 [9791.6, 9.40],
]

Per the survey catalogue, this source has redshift 0.000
